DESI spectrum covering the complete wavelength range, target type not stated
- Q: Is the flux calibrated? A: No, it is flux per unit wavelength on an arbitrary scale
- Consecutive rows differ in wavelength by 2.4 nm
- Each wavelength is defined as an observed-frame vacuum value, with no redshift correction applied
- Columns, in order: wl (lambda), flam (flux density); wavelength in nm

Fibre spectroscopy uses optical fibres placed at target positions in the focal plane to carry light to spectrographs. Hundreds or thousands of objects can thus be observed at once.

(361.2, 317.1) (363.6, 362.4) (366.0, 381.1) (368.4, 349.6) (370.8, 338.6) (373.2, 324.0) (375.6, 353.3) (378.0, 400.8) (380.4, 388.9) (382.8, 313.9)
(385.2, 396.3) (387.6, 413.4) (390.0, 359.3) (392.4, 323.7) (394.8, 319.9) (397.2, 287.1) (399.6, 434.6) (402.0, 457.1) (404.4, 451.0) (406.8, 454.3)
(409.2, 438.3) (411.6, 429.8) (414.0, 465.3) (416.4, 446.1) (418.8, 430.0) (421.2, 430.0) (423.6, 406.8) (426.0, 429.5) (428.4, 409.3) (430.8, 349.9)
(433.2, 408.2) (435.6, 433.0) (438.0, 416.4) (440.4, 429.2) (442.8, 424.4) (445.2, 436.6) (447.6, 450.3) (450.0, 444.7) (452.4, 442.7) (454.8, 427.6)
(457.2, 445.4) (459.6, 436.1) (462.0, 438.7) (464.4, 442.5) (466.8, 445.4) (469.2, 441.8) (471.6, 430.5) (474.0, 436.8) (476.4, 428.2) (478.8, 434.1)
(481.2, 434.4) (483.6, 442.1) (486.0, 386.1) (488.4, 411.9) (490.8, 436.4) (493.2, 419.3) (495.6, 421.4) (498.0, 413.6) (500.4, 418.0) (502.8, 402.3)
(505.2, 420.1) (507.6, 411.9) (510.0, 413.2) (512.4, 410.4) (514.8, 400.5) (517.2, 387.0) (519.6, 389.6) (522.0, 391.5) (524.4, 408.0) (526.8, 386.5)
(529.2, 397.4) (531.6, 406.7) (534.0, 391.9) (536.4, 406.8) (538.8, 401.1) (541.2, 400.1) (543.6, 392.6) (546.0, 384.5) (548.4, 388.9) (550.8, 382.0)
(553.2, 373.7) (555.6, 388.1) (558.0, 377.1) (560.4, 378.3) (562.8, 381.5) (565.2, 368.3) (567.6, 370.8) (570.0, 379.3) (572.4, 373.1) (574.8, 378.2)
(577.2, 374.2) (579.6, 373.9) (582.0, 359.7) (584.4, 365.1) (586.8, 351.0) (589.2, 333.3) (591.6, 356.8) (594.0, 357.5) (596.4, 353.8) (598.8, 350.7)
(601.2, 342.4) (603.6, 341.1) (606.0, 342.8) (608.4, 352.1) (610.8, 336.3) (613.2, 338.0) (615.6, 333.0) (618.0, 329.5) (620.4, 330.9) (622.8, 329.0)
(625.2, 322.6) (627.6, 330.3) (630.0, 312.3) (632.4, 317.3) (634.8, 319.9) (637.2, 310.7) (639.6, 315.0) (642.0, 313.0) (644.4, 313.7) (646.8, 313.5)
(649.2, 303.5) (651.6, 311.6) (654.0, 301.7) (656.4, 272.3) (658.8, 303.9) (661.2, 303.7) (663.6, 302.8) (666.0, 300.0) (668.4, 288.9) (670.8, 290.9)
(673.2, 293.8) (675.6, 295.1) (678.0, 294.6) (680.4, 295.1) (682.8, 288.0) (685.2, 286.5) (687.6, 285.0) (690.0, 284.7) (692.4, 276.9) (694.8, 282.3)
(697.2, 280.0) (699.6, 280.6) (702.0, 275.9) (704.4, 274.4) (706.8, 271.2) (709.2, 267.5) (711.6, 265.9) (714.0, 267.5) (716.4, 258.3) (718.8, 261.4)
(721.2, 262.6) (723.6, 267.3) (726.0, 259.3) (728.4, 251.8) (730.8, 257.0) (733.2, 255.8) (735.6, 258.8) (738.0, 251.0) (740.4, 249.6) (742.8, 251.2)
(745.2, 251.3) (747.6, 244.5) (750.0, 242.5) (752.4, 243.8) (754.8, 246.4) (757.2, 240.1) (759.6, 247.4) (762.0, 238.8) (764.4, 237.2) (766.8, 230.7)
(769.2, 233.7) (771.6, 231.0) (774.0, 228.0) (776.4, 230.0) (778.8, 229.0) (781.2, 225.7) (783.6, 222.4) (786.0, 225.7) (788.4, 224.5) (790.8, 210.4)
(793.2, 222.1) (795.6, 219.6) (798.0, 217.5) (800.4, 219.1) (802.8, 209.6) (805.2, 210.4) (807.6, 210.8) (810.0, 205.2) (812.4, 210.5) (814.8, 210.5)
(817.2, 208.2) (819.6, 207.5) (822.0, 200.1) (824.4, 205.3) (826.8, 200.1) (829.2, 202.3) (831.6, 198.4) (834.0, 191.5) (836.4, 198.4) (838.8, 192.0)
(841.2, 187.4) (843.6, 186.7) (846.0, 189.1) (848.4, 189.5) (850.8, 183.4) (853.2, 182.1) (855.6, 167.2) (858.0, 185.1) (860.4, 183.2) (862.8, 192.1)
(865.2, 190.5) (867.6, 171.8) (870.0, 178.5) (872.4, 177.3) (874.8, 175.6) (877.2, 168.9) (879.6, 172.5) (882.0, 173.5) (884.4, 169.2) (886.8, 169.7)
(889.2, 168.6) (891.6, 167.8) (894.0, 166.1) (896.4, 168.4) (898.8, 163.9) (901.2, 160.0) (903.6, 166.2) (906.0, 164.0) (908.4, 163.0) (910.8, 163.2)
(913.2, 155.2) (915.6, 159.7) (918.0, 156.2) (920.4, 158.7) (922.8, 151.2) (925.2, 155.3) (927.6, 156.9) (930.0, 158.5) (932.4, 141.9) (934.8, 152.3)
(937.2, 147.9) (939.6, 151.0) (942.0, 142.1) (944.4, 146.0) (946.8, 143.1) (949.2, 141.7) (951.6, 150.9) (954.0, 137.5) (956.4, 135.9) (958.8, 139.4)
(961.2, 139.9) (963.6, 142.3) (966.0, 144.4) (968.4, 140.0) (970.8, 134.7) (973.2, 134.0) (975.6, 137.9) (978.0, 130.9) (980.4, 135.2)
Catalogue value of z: 0.00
